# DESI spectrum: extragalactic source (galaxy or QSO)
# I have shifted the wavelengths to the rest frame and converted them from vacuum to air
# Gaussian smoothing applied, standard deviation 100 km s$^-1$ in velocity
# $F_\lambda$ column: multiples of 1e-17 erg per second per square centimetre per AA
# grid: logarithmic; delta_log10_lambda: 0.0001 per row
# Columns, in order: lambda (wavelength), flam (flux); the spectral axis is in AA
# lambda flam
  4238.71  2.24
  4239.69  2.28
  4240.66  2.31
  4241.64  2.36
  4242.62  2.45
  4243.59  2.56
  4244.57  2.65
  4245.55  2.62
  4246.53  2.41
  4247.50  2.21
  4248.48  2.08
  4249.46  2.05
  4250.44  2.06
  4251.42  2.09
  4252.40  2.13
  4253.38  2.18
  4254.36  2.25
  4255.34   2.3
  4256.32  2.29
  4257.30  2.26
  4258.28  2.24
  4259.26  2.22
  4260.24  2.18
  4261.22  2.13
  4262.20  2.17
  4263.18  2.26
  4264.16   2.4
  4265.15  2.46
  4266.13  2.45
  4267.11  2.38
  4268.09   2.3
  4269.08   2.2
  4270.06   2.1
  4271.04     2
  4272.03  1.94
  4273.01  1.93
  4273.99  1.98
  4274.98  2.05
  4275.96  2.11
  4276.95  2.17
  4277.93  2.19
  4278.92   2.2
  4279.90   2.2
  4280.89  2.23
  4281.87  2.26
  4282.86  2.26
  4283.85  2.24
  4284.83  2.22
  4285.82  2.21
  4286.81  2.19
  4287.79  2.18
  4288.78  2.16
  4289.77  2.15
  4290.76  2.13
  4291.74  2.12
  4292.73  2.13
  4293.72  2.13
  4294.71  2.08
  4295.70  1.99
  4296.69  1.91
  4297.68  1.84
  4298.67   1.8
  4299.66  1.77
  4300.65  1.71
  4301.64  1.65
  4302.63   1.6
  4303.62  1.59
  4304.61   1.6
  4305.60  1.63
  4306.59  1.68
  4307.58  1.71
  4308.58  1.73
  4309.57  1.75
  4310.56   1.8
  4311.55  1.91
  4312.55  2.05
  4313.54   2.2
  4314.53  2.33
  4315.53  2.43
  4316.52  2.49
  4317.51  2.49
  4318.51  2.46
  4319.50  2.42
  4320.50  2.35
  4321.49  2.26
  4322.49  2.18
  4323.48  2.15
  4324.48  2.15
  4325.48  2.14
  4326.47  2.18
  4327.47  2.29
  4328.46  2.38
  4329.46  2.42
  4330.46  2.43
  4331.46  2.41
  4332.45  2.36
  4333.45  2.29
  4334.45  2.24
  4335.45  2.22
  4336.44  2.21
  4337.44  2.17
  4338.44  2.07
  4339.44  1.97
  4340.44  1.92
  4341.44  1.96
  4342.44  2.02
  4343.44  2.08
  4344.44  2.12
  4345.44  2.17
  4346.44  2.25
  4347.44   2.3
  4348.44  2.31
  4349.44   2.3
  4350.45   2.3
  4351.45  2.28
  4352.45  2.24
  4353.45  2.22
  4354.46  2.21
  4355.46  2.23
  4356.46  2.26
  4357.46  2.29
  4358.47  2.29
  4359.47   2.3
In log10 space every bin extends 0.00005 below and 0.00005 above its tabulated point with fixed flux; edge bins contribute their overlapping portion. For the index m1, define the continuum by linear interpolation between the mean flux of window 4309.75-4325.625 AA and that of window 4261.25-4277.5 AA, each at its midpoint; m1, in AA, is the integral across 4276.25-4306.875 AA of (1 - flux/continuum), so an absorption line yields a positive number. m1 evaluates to 2.68 AA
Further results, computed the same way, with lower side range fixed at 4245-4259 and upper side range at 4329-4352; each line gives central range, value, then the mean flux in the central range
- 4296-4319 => 3.1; 1.92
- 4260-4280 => 0.4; 2.18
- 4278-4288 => 0.0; 2.22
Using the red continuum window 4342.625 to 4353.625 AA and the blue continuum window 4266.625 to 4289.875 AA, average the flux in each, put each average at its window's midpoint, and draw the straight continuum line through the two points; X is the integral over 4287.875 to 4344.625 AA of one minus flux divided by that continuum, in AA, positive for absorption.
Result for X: 3.1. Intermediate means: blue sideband 2.16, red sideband 2.23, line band 2.08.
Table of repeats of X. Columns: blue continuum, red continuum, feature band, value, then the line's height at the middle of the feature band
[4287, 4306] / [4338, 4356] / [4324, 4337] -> -1.3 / 2.08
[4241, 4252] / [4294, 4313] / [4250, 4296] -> -2.6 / 2.07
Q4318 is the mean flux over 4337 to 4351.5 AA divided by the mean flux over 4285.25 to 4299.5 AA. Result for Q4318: 1.0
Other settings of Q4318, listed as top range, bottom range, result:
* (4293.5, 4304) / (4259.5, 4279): 0.83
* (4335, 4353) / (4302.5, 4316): 1.16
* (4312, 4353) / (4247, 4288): 1.02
